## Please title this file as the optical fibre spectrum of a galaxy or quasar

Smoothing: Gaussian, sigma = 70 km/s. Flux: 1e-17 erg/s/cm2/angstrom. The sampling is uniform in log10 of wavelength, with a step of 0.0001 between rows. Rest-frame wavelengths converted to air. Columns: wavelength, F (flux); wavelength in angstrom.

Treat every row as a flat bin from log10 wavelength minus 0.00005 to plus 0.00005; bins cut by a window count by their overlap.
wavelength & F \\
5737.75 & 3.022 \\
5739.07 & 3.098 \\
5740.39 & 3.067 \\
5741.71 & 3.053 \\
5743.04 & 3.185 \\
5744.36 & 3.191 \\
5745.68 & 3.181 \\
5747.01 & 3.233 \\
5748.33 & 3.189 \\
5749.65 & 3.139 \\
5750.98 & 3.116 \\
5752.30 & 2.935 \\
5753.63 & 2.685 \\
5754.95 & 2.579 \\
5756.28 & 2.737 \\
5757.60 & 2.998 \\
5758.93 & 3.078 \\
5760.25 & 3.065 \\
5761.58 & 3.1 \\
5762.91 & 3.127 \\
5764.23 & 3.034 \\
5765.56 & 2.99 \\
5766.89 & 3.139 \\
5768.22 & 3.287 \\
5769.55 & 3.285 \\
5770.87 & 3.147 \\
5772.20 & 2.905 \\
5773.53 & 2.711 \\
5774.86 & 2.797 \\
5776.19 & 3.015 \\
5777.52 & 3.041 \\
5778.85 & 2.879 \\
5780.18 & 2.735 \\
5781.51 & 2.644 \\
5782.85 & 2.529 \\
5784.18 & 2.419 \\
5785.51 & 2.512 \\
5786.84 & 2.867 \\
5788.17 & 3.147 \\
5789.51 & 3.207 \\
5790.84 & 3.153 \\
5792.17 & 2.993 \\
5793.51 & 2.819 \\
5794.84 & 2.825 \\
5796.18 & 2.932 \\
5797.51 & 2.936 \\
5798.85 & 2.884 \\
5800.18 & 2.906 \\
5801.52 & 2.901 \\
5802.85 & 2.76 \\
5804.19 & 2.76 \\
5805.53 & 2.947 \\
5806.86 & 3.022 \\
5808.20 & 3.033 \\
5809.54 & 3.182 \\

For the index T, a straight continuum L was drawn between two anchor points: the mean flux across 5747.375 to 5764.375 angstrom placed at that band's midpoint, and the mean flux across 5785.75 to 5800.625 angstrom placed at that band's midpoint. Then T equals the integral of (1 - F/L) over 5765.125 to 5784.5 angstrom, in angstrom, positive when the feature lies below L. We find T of 0.4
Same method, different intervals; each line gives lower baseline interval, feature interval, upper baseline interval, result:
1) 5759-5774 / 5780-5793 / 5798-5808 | 0.7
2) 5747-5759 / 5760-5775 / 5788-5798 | -0.5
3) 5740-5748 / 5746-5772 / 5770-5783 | -0.2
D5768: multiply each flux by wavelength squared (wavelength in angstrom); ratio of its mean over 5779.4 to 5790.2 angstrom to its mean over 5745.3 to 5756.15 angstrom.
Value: 0.93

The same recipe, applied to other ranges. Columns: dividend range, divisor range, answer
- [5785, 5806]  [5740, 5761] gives 0.98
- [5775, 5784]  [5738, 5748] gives 0.90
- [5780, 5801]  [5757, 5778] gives 0.94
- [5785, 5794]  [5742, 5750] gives 0.95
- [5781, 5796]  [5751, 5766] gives 0.97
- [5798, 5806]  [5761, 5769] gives 0.93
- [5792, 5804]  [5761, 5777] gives 0.95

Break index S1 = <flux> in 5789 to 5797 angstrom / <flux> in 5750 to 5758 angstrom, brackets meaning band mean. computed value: 1.05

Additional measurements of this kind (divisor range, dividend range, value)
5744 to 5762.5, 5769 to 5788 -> 0.94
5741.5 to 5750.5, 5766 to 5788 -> 0.91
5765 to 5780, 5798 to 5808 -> 0.96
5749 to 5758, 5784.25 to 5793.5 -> 1.02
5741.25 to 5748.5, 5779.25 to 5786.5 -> 0.82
